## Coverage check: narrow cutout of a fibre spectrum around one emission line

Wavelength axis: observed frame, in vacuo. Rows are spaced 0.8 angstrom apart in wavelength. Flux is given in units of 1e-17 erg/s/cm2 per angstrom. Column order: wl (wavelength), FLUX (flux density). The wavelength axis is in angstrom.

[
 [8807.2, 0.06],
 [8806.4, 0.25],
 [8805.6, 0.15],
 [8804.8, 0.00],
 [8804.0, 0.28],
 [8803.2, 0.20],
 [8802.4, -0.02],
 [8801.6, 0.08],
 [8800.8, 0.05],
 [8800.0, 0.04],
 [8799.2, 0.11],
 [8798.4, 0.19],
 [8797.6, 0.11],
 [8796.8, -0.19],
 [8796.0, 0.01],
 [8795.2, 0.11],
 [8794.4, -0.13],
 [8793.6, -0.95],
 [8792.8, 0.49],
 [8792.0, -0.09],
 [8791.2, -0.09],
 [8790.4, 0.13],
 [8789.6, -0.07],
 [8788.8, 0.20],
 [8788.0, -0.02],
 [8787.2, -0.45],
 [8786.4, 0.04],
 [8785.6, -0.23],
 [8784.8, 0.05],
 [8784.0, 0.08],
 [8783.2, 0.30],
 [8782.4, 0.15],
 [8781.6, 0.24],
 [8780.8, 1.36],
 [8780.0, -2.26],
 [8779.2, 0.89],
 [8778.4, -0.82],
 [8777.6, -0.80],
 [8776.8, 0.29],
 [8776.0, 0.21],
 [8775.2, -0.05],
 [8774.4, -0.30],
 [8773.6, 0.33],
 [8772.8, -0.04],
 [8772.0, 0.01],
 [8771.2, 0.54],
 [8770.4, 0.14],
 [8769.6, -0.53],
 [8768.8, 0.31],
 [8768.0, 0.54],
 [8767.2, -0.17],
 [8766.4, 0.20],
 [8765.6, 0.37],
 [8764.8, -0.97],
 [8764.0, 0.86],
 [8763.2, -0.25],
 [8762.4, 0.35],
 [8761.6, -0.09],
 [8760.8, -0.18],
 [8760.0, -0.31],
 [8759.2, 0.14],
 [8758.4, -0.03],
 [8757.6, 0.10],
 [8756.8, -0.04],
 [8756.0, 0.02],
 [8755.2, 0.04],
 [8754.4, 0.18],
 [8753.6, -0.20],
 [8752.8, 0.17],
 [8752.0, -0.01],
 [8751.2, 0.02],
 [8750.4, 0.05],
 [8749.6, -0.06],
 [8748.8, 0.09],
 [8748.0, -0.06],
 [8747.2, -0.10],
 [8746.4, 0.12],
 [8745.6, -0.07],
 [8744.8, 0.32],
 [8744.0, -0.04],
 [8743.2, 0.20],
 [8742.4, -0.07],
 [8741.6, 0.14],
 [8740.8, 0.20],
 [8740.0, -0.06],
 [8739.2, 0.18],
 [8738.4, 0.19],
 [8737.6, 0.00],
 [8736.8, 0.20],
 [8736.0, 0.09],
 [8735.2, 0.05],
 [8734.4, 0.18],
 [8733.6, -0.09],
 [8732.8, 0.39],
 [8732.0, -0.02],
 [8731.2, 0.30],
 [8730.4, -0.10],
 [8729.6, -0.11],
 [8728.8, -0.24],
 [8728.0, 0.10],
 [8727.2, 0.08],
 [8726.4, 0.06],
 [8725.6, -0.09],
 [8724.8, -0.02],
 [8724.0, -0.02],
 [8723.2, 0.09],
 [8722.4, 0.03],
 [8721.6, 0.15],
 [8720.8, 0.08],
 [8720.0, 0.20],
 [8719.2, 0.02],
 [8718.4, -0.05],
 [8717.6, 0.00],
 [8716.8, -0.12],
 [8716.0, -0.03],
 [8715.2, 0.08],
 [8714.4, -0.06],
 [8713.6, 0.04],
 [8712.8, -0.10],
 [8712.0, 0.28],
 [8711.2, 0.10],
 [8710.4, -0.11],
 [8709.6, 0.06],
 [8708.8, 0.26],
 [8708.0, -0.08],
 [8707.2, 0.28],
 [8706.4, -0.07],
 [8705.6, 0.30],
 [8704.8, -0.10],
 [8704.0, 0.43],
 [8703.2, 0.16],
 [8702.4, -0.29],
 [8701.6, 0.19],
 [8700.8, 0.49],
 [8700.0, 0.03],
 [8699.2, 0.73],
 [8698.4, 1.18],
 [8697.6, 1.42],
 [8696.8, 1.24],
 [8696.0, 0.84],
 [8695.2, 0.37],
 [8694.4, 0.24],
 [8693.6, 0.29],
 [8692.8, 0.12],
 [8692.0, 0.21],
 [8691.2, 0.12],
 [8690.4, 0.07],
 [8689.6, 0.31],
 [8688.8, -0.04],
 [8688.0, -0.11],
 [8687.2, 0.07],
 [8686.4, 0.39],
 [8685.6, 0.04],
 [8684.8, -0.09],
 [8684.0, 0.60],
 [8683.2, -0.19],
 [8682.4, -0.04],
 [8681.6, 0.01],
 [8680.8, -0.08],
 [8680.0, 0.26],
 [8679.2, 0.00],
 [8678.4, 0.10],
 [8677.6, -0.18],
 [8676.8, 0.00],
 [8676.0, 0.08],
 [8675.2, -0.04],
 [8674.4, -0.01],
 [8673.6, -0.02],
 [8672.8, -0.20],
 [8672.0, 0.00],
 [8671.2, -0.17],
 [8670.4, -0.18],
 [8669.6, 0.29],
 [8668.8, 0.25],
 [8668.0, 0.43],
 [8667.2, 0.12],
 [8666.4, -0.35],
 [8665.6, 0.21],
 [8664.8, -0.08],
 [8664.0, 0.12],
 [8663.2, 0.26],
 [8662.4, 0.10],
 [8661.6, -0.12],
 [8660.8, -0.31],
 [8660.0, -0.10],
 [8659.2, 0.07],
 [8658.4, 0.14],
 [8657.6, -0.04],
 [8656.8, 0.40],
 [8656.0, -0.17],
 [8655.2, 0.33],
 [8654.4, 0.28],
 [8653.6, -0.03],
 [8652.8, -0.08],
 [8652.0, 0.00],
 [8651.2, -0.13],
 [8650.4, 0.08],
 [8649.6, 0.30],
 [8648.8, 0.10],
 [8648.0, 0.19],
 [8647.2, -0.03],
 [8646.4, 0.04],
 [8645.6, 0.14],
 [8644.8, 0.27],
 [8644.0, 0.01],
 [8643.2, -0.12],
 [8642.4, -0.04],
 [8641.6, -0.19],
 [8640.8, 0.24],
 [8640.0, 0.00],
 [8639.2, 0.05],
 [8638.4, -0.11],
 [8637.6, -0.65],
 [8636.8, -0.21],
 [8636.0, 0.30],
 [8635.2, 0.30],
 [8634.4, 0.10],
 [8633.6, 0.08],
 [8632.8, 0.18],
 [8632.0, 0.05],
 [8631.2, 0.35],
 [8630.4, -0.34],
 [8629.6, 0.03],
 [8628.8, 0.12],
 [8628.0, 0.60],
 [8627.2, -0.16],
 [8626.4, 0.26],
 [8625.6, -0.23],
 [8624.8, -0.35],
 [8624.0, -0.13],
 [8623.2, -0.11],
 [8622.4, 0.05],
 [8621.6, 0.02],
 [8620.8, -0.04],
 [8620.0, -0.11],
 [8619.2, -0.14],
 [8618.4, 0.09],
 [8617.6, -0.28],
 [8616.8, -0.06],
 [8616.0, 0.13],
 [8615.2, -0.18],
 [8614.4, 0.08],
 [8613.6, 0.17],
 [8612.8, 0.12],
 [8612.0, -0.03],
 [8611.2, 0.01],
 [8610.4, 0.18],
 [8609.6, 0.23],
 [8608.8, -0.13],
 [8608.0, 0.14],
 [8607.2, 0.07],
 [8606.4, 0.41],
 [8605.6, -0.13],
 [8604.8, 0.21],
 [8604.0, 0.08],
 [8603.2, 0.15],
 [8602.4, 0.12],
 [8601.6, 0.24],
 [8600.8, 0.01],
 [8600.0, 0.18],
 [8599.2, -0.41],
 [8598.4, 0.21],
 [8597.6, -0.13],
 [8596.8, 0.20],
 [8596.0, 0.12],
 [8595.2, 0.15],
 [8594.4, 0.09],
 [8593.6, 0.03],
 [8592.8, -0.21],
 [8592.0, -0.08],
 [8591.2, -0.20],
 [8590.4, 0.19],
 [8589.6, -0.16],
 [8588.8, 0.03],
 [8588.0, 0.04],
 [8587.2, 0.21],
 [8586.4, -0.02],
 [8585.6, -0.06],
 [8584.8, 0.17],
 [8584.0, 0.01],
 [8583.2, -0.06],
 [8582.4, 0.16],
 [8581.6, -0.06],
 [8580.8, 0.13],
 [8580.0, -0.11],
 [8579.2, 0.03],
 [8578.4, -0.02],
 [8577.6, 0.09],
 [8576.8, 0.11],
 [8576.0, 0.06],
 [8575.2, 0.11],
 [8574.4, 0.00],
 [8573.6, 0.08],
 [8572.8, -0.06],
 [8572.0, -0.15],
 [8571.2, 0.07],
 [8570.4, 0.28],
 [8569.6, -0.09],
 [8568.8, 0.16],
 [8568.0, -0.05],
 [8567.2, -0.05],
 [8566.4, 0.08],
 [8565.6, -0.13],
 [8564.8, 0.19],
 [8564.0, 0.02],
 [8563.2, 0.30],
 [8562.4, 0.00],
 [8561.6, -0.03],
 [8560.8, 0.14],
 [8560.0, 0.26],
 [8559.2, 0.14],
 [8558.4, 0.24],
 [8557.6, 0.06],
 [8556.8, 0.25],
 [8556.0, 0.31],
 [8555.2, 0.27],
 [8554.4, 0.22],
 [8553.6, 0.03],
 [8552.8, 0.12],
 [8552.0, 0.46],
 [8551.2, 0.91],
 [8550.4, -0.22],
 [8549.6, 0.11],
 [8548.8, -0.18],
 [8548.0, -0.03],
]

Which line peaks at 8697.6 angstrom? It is H-beta 4861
